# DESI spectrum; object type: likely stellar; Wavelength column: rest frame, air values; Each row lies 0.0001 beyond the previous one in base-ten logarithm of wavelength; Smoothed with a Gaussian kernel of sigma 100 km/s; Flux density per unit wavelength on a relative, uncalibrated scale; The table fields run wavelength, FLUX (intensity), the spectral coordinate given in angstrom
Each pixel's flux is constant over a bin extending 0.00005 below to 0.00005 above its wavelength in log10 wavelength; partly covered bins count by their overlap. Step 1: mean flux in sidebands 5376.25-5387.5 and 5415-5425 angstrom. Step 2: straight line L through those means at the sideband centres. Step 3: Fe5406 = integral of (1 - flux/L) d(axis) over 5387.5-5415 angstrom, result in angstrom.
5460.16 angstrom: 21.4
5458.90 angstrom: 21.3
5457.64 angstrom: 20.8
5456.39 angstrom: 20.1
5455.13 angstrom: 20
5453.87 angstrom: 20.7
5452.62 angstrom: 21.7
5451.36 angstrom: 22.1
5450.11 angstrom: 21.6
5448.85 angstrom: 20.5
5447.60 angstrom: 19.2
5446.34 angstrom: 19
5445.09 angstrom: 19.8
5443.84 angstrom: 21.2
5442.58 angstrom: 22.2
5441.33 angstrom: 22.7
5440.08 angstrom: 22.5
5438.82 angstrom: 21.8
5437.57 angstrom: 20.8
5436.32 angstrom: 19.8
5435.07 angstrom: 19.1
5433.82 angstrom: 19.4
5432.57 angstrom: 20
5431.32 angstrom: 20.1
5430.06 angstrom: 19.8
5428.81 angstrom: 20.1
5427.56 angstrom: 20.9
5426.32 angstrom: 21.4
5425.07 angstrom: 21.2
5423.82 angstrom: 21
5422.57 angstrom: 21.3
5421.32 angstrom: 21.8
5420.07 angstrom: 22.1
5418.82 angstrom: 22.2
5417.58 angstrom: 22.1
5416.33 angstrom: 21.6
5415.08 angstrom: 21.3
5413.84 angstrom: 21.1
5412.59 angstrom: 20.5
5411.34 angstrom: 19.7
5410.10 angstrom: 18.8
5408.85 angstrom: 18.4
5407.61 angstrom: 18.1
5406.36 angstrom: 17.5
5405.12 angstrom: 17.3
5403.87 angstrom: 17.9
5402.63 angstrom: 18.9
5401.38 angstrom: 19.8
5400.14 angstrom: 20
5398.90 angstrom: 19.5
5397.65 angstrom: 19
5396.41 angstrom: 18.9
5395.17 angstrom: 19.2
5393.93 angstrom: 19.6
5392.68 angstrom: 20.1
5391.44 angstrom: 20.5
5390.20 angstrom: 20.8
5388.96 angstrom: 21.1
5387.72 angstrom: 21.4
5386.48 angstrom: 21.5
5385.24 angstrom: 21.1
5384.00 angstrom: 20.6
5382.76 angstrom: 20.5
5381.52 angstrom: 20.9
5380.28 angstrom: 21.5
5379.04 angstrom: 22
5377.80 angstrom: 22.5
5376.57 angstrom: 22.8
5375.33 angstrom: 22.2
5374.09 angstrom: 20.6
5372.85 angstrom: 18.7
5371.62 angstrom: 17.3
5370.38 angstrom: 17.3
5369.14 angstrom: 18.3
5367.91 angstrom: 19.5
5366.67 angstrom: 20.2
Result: 2.7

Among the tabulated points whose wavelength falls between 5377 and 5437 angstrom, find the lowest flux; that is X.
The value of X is 17.3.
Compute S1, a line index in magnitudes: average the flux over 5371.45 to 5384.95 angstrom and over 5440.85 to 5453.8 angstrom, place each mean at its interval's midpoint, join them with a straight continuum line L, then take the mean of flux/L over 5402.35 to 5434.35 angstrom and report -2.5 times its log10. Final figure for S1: 0.04 mag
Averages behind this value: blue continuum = 21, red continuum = 21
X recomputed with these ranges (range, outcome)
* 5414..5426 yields 21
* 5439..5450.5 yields 19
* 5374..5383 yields 20.5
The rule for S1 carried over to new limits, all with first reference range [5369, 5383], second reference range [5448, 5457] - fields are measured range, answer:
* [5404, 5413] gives 0.12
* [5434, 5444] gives -0.02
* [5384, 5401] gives 0.02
